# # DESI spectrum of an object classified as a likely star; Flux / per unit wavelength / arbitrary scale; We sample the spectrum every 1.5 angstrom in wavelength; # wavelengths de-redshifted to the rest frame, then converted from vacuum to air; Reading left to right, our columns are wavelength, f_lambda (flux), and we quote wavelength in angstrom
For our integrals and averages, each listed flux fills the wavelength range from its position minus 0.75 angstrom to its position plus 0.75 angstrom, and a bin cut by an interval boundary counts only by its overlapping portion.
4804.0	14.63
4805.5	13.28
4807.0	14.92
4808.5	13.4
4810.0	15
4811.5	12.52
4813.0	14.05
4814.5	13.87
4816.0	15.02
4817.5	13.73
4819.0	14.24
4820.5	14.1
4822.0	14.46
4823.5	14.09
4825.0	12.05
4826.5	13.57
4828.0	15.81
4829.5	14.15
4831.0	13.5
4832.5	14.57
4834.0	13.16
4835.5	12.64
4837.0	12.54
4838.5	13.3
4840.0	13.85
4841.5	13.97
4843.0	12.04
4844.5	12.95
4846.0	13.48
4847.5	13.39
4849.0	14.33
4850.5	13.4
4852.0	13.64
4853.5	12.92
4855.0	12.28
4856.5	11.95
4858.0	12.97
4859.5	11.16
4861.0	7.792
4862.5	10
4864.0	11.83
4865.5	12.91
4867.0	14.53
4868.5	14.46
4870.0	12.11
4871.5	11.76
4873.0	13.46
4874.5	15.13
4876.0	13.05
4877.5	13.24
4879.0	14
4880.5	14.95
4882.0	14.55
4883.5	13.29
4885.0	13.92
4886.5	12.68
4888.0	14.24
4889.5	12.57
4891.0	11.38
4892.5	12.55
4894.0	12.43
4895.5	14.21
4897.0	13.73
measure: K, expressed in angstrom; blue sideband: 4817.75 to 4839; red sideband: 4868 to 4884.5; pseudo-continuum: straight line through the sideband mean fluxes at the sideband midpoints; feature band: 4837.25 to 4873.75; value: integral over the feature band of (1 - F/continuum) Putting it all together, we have 2.64 angstrom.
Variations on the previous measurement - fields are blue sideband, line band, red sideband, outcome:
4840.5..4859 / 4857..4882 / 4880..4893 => 0.9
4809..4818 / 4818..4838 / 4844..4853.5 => 0.1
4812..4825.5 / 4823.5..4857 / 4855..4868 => -1.4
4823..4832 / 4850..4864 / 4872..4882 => 2.2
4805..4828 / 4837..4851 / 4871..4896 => 0.4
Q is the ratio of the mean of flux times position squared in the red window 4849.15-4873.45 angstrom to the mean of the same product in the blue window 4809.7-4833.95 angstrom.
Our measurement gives 0.90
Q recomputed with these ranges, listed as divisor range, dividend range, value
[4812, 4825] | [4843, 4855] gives 0.96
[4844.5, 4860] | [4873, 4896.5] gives 1.05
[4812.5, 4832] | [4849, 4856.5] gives 0.94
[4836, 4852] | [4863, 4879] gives 1.00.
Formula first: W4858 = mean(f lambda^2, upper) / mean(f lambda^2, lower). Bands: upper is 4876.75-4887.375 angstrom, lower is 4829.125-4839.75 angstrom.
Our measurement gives 1.1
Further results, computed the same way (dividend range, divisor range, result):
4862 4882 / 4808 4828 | 0.97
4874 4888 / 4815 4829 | 1.01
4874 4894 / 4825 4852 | 1.01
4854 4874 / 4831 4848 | 0.92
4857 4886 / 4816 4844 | 0.96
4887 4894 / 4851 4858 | 1.01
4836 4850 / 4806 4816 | 0.96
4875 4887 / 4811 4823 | 1.01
